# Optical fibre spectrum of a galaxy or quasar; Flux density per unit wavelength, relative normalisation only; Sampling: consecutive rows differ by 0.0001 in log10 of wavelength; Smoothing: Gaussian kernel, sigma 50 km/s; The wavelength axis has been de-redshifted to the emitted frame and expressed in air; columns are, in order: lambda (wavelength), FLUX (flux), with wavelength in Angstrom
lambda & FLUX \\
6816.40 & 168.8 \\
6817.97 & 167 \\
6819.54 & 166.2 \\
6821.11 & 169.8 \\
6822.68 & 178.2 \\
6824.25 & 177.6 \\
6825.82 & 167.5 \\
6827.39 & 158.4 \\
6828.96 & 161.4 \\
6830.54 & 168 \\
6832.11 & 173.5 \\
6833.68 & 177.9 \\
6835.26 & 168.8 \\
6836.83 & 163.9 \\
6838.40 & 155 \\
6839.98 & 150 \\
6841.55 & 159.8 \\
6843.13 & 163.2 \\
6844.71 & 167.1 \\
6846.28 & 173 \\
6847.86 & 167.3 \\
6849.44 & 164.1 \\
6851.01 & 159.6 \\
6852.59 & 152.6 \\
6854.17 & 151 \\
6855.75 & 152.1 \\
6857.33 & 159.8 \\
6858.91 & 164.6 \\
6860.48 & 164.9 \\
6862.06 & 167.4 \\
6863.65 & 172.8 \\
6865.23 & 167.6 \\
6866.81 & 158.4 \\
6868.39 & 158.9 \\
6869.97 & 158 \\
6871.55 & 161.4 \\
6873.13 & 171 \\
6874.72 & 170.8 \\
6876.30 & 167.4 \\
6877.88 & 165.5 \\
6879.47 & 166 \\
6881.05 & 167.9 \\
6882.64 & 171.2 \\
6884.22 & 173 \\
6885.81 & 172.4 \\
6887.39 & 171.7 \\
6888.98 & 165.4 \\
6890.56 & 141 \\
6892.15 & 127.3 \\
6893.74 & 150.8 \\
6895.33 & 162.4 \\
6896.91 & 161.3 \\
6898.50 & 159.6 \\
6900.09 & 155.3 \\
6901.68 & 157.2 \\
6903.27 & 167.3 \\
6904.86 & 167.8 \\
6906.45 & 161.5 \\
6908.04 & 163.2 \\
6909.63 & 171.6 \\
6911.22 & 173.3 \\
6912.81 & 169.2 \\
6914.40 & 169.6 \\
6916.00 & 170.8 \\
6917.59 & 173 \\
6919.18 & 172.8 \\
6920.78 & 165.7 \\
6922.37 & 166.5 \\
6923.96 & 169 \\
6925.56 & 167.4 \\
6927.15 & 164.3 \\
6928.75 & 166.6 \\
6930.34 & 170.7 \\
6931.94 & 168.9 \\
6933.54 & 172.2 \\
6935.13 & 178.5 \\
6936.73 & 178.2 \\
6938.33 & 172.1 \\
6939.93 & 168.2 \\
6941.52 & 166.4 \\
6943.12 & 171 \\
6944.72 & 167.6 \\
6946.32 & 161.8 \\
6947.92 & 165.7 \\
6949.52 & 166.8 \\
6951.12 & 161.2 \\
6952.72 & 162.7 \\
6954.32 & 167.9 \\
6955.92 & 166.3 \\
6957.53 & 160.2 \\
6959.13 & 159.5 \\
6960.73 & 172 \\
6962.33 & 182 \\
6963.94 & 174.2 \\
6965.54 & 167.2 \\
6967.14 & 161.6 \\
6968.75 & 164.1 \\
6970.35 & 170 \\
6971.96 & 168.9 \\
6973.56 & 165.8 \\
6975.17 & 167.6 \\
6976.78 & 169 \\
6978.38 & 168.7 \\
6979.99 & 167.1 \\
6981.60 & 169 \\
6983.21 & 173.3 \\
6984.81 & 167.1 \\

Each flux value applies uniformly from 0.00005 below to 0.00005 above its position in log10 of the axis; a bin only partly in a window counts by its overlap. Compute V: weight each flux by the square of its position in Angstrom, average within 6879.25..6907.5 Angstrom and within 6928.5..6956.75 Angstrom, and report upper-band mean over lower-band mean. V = 1.06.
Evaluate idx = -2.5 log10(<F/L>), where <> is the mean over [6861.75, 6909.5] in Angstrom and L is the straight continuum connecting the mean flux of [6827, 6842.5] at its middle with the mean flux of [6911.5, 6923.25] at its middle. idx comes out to 0.031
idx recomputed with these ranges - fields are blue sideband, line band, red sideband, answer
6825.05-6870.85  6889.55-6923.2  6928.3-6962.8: 0.03 mag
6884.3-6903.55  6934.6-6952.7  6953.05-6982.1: -0.03 mag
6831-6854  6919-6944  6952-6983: -0.02 mag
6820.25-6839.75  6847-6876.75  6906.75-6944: 0.04 mag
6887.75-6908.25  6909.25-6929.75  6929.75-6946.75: -0.03 mag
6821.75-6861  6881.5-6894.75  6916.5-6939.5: 0.05 mag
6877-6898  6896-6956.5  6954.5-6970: -0.02 mag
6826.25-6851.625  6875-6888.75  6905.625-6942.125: -0.01 mag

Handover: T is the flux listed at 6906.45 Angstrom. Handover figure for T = 161.5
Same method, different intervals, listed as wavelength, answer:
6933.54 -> 172.2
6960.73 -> 172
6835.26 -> 168.8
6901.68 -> 157.2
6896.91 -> 161.3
